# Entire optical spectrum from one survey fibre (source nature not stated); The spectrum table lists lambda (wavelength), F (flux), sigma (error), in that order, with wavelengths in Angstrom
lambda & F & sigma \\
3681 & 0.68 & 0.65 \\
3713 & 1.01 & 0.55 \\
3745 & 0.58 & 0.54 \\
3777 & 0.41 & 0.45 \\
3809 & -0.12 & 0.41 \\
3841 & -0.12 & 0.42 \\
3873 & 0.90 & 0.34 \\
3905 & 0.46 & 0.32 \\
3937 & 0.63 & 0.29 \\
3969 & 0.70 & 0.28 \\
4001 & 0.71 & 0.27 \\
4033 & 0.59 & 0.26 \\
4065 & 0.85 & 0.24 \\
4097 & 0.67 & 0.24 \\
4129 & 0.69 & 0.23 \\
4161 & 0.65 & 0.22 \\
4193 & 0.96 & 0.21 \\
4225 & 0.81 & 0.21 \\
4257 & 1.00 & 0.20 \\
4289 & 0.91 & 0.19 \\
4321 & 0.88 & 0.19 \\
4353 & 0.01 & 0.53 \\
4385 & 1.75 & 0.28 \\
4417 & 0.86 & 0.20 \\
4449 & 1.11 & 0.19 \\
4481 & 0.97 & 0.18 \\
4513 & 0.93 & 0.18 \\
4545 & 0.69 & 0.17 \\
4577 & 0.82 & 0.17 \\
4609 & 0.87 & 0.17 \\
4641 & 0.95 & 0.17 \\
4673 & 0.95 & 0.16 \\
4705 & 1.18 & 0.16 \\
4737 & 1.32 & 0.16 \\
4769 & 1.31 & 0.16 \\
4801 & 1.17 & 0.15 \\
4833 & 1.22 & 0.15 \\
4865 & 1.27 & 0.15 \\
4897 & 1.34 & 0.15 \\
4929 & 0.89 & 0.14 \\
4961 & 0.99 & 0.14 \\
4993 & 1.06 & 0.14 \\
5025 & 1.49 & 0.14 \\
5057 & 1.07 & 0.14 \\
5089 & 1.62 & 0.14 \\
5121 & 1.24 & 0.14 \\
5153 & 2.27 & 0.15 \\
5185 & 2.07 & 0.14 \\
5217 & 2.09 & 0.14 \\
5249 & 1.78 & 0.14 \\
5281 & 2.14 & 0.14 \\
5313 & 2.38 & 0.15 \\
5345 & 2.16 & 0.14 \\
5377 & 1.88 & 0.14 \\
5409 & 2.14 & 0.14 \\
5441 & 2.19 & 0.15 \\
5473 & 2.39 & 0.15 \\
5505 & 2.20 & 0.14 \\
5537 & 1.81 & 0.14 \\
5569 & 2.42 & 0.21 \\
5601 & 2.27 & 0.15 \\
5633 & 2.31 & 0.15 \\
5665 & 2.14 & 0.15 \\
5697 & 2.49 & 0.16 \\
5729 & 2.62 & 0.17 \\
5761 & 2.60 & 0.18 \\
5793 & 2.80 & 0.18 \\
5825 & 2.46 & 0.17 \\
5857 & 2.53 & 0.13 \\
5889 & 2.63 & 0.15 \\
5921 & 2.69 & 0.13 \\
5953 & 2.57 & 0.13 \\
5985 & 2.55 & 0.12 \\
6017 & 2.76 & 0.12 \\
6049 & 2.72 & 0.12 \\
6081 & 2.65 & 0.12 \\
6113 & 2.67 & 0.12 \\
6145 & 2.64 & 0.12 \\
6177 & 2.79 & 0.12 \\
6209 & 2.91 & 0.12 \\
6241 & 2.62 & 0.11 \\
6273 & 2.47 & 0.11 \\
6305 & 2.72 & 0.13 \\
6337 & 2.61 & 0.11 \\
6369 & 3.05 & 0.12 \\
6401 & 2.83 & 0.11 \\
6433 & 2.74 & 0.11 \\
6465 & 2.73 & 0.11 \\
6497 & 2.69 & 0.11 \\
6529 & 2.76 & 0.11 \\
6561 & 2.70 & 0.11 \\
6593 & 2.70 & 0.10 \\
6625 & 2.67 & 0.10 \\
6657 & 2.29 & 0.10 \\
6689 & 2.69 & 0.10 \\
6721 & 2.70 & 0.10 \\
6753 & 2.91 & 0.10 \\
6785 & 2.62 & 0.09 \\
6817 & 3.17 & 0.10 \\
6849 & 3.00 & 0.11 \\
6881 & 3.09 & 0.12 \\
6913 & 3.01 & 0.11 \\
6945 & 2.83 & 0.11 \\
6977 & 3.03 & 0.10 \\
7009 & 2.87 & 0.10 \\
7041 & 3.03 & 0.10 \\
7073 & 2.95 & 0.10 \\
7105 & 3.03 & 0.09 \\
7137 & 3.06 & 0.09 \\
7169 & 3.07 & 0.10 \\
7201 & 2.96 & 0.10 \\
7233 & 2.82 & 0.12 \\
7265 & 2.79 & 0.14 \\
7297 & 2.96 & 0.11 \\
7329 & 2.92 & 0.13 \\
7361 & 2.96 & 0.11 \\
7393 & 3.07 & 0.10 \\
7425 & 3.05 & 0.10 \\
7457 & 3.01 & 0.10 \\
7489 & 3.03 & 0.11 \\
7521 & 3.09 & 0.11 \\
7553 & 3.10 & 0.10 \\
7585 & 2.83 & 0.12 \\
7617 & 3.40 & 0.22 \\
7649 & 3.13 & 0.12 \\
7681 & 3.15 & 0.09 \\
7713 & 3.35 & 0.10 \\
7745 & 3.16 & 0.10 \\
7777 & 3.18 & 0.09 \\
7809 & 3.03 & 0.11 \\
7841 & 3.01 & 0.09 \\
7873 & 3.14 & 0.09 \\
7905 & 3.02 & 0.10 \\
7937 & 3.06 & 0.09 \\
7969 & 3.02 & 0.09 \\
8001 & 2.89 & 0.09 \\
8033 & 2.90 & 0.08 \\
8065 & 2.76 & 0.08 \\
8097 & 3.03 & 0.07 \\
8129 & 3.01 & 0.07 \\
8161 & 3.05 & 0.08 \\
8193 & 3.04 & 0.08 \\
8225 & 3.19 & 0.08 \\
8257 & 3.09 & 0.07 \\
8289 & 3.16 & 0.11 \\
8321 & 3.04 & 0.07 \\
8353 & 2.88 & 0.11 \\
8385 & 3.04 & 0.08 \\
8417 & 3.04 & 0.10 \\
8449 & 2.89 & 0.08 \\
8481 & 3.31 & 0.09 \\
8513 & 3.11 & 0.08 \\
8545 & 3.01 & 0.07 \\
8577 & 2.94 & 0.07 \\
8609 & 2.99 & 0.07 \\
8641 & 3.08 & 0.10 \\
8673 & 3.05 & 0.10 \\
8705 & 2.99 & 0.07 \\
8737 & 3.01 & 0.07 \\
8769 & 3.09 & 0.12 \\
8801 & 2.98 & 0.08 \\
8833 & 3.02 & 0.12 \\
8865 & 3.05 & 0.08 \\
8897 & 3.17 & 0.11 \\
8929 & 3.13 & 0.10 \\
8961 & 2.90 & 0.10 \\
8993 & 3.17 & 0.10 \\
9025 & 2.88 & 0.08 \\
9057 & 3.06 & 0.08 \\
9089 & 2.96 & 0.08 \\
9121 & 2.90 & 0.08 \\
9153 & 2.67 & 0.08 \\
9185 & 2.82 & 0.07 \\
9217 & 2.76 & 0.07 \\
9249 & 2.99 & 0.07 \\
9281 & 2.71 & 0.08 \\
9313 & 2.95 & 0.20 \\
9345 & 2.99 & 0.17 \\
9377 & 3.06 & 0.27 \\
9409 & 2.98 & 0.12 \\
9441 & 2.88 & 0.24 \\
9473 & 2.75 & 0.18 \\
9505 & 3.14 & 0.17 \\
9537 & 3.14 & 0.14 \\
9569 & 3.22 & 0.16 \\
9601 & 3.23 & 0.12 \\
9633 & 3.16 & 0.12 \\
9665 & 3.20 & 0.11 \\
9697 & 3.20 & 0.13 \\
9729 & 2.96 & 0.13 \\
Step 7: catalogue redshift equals 0.29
